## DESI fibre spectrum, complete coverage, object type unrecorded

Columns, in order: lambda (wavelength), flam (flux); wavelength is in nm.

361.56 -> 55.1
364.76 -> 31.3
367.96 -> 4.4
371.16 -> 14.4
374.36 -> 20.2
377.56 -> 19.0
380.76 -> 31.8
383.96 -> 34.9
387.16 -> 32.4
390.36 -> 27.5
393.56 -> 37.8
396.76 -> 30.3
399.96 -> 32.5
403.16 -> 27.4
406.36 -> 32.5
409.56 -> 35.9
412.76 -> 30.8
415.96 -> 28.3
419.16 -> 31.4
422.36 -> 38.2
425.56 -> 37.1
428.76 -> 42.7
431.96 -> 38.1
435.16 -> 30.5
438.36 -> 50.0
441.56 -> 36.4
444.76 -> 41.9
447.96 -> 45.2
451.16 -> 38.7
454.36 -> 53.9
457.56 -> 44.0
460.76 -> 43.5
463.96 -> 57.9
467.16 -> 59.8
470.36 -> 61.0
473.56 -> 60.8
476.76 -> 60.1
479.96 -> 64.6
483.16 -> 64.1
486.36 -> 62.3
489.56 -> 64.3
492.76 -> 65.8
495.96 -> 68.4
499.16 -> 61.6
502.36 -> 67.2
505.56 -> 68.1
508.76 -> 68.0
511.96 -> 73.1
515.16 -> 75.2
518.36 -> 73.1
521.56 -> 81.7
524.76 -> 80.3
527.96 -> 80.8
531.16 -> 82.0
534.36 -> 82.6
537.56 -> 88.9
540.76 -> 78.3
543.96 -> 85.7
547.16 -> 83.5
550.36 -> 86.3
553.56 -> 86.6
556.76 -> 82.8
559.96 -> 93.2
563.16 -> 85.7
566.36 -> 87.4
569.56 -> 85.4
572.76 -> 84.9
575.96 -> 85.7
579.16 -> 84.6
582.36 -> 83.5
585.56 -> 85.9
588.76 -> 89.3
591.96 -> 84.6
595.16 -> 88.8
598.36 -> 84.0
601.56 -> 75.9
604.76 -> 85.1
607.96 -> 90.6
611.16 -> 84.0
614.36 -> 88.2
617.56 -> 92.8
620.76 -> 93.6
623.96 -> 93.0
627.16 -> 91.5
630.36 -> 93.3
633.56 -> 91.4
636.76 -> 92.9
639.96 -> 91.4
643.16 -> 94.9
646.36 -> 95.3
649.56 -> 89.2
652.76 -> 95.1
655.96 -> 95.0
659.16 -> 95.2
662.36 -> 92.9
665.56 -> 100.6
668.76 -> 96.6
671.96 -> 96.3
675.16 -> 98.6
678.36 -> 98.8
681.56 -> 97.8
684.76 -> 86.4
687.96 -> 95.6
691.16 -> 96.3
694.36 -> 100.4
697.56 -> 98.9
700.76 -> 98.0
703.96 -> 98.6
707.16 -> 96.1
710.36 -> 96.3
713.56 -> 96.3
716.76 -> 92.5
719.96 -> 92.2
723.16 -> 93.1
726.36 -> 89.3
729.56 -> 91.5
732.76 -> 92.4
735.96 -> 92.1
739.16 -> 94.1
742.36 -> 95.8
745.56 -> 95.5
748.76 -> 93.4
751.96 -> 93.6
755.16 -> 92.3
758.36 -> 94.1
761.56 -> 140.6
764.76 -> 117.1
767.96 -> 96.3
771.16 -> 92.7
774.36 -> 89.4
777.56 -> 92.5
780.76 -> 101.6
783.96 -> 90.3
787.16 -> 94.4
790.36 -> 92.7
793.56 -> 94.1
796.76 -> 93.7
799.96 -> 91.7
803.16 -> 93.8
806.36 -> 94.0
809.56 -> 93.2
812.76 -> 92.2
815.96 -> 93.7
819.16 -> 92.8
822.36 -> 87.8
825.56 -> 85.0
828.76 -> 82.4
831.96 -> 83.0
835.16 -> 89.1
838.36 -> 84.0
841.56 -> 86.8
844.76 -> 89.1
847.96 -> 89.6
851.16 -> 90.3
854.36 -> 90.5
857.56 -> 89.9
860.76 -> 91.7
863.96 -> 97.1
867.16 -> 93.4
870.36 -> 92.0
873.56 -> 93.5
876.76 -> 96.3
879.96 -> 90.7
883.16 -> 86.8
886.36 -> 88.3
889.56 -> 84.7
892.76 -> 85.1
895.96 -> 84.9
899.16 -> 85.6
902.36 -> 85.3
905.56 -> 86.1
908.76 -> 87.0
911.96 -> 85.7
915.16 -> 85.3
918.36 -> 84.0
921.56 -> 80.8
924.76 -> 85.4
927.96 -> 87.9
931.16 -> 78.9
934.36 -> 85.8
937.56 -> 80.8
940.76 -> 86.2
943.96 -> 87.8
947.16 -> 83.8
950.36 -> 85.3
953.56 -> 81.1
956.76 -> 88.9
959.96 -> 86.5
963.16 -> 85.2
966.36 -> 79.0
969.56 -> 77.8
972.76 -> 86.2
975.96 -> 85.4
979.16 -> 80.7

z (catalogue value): 0.16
